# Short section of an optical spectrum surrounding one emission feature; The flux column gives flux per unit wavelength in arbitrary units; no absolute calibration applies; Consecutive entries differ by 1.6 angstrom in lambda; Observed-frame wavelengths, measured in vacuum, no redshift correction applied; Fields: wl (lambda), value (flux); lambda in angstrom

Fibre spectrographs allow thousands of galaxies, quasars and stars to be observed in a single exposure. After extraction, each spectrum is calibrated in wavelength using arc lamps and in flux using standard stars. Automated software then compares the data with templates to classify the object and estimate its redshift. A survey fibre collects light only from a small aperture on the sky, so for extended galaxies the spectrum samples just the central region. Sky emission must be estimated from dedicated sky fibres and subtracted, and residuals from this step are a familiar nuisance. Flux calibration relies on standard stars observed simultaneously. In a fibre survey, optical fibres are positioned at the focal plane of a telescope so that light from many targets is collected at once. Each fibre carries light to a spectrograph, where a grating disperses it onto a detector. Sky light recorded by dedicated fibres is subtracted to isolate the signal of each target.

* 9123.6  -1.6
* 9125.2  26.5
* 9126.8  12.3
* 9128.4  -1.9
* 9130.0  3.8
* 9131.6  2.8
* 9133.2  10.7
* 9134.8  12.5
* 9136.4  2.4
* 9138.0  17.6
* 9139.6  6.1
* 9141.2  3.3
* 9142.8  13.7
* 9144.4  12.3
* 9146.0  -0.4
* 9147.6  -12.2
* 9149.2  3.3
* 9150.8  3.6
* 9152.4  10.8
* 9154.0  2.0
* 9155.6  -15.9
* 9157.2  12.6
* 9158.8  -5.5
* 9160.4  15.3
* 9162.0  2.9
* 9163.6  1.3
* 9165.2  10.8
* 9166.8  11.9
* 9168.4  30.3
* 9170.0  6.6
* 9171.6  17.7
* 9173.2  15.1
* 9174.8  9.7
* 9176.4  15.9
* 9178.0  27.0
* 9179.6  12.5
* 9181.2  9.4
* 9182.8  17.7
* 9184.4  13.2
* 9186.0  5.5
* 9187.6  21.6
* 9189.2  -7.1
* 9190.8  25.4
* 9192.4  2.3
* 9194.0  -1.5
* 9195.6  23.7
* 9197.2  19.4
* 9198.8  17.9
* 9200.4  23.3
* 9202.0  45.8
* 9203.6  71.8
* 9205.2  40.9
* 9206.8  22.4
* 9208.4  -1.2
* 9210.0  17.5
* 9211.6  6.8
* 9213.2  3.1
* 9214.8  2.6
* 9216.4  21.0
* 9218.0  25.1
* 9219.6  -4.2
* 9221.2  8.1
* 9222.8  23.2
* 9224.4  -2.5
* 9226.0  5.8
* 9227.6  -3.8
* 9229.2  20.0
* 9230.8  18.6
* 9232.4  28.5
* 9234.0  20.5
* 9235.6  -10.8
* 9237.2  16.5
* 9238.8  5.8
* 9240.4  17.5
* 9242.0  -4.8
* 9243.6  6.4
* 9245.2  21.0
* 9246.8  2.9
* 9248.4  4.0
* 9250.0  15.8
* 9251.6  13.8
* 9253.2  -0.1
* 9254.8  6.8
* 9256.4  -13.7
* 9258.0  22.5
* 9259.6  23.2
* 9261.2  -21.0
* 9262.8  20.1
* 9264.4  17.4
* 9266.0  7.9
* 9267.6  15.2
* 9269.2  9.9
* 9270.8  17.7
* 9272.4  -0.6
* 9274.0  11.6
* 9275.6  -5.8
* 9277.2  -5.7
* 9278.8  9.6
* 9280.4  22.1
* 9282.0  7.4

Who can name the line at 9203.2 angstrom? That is H-gamma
